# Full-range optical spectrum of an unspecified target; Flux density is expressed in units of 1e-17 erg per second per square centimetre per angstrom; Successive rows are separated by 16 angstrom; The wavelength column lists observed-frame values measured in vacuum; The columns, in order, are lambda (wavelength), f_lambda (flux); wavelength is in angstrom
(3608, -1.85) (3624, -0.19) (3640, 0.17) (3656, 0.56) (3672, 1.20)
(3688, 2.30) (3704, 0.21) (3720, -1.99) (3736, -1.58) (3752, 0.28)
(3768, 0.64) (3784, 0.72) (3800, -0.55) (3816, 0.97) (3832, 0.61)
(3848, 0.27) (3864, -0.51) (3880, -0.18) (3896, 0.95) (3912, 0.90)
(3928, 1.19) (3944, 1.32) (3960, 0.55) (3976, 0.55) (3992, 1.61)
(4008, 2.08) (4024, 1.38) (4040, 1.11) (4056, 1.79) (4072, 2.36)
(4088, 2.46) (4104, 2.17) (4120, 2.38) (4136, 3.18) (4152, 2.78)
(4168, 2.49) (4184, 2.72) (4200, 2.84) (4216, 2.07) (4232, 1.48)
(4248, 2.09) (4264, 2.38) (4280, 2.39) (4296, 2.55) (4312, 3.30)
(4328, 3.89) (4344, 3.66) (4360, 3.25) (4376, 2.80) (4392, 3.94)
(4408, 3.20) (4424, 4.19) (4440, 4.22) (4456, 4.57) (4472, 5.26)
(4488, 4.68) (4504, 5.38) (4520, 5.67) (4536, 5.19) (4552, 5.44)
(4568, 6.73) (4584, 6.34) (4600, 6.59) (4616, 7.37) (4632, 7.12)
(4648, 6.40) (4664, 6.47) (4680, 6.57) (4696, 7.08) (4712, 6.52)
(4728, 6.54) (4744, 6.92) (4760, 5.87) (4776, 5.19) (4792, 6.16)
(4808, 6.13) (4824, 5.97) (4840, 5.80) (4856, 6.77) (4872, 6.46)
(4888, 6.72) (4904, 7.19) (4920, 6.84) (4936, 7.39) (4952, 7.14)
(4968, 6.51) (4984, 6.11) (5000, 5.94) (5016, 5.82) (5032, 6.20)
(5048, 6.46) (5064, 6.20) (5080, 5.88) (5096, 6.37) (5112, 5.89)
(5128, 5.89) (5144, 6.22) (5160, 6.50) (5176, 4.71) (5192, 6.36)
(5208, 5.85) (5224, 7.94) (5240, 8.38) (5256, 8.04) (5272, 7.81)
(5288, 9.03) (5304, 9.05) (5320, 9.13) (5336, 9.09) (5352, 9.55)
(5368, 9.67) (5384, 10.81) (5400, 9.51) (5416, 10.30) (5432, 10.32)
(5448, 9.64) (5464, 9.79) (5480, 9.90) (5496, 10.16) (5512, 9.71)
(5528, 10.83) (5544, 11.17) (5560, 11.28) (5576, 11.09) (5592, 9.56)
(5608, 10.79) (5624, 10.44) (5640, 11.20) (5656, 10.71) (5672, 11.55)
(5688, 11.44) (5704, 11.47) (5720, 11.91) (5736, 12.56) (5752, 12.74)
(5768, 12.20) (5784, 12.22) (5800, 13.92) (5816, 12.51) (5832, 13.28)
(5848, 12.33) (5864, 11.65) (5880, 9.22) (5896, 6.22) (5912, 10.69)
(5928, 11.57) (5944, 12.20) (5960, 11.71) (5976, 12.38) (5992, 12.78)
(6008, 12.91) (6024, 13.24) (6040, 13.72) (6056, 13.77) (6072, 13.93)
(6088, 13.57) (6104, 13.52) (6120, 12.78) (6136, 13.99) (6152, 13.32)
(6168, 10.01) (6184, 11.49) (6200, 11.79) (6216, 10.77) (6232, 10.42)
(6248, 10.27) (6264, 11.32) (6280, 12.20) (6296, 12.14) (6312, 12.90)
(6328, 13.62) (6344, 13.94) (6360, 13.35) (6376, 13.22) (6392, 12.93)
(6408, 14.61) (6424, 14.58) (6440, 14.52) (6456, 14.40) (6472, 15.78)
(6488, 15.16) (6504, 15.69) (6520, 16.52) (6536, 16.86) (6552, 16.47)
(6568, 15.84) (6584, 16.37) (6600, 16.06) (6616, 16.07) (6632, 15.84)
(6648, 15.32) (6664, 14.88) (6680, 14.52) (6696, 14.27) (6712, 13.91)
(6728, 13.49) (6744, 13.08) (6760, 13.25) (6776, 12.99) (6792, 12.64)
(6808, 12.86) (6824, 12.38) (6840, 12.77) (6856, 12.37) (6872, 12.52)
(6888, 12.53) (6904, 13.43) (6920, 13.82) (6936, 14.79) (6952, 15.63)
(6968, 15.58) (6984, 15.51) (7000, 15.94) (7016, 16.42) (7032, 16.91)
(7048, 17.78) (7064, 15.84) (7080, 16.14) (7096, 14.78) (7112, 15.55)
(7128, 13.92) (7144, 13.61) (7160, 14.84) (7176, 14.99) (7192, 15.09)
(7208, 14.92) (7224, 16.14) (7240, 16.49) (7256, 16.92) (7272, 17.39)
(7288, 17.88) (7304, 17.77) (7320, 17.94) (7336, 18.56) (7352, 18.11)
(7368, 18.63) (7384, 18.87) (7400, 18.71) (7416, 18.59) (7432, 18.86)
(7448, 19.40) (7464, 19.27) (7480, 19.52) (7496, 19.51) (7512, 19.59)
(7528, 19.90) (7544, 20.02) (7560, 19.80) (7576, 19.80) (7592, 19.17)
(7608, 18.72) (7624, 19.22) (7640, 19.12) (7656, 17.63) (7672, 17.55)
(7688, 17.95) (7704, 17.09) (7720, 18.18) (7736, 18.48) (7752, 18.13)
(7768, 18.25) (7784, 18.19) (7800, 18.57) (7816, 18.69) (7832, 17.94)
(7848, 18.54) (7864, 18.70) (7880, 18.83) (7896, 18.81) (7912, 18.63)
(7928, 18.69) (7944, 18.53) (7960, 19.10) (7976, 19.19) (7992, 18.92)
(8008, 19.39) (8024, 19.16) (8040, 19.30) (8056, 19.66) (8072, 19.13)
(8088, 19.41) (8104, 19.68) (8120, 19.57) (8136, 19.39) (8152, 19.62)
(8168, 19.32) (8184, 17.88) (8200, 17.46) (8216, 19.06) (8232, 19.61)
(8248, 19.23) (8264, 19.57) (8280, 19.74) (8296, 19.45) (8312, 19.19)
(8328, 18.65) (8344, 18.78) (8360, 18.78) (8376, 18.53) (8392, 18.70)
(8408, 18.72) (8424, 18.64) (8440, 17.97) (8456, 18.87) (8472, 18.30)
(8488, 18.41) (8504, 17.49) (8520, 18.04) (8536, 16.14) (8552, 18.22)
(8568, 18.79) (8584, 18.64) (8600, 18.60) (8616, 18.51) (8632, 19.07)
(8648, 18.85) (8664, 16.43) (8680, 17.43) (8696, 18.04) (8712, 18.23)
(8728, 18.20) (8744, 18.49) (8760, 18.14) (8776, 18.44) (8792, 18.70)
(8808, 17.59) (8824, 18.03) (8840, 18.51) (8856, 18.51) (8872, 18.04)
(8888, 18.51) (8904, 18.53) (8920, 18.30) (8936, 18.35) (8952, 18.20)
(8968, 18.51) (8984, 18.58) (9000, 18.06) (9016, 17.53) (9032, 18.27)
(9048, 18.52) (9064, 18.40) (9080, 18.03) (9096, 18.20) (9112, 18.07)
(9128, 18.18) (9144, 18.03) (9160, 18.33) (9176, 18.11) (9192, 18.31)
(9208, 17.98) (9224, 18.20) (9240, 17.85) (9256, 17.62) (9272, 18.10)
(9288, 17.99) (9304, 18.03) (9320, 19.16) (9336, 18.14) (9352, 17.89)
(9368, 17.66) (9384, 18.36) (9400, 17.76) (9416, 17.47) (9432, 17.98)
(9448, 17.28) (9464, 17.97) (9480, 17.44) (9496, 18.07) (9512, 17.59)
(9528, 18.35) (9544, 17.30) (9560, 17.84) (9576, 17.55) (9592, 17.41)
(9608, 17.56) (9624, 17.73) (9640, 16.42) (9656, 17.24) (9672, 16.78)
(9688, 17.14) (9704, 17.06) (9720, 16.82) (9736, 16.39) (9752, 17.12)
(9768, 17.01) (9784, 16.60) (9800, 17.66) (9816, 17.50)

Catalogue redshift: 0.000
